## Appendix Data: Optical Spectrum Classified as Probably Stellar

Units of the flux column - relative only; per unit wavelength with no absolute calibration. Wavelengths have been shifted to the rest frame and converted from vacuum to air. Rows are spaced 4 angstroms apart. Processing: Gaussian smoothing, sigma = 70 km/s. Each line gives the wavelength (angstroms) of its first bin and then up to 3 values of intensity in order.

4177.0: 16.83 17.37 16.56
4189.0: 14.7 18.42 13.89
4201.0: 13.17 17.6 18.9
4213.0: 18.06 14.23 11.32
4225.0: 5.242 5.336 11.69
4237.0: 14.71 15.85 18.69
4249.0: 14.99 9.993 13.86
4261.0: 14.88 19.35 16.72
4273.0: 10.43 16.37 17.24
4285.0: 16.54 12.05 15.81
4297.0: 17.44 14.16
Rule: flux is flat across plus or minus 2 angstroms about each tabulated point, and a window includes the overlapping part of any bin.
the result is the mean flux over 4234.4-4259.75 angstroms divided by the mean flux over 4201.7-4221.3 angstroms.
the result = 0.9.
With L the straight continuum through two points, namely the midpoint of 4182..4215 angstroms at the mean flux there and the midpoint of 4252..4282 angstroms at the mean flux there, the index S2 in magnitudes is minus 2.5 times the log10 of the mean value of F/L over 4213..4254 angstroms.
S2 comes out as 0.24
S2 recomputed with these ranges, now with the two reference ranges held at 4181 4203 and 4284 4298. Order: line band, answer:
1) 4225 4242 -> 0.38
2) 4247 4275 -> 0.07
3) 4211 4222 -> 0.05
